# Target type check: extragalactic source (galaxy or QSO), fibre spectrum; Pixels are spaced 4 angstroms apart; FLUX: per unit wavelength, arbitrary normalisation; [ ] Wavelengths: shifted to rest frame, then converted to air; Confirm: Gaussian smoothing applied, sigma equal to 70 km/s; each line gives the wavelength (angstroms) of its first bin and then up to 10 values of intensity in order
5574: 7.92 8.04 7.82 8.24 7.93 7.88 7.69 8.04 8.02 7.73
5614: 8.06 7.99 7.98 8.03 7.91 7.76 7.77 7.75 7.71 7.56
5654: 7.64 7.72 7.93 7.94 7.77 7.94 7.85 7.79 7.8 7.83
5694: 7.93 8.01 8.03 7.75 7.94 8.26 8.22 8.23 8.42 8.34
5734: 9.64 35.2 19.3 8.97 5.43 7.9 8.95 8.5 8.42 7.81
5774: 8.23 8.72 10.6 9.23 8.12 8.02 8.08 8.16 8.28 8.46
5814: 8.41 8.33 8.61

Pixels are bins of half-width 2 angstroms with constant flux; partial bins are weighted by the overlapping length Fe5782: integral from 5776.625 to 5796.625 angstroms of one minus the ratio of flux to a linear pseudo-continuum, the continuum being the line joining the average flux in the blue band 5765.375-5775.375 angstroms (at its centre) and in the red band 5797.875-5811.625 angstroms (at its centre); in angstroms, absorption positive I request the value -1.8 angstroms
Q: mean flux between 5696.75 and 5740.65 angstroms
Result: 10.9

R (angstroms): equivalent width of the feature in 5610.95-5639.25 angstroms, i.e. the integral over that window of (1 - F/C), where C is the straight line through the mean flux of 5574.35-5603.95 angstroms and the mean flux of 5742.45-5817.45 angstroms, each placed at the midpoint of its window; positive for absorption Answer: 0.49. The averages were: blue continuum 7.95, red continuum 8.58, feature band 7.93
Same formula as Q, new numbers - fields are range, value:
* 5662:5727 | 7.97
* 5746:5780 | 8.05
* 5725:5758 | 12.8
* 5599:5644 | 7.91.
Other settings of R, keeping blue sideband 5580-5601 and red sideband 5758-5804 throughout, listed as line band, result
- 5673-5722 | 1.9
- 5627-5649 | 0.8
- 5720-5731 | 0.1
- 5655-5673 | 0.7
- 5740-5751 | -4.3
